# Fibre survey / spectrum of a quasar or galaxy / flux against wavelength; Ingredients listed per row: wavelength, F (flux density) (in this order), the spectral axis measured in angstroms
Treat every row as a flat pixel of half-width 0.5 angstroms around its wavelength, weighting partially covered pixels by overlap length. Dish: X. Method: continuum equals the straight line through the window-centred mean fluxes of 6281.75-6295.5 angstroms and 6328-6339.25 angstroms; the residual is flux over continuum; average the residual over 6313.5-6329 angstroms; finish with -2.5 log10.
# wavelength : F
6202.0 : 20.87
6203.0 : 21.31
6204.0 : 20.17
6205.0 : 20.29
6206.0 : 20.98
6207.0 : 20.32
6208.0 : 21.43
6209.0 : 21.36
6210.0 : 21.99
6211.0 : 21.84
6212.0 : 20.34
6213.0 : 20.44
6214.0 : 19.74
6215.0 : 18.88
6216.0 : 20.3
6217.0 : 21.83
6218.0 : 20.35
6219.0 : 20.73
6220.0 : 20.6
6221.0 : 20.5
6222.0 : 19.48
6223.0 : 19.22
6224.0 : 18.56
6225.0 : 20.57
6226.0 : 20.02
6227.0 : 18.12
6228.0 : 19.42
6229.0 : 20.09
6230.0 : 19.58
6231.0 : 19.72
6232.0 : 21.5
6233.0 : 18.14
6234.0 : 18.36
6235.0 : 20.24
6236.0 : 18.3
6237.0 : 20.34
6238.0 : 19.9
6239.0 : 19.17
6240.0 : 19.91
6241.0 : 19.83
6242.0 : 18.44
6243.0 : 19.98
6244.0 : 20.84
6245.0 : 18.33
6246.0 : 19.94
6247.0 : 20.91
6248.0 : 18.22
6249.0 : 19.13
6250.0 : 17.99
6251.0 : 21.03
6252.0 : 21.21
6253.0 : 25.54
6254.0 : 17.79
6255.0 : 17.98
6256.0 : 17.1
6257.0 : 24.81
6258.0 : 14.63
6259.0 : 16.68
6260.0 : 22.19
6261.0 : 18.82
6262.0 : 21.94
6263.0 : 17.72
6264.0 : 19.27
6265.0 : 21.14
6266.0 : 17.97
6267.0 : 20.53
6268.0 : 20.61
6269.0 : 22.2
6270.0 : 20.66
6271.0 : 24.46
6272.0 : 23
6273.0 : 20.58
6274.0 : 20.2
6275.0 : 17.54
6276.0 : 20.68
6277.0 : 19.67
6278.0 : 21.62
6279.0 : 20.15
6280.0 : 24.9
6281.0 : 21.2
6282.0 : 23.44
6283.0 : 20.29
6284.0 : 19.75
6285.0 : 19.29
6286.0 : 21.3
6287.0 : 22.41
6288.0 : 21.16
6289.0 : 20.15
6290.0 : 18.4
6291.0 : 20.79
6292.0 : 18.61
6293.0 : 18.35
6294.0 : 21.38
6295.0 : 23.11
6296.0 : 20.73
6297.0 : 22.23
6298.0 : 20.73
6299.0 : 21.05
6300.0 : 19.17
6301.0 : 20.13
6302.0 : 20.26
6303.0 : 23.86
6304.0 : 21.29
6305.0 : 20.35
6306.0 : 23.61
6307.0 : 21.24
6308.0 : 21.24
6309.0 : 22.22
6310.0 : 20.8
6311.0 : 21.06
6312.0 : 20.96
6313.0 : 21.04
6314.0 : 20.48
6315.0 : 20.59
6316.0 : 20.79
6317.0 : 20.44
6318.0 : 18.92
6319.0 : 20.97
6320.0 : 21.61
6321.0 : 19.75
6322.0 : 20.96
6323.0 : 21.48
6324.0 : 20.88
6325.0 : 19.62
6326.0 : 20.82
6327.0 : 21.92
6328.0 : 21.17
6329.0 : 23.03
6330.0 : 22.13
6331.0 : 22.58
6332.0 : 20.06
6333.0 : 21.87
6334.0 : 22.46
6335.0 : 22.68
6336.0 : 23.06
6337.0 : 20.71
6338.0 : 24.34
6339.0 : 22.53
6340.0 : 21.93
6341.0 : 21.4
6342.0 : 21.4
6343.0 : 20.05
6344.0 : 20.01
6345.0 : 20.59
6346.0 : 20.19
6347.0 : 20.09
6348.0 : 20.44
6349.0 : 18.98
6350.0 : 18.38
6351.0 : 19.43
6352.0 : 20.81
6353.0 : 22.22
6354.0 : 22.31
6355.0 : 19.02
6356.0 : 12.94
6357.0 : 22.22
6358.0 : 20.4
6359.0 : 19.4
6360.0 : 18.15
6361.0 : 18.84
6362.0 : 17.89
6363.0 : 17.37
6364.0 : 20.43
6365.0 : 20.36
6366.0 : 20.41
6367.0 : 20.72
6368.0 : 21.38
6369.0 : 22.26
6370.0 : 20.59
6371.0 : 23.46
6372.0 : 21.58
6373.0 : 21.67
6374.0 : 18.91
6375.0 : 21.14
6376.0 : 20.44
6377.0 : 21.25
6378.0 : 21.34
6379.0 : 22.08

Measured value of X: 0.05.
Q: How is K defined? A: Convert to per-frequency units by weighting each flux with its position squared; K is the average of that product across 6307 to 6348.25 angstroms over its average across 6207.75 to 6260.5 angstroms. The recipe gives 1.10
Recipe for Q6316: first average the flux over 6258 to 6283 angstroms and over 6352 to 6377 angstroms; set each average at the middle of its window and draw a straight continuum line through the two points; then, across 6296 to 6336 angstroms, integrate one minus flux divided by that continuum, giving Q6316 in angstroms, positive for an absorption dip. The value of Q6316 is -1.58 angstroms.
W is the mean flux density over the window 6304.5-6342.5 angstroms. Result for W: 21.4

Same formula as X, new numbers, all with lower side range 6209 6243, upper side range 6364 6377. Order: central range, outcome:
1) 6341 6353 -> 0.04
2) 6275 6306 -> -0.02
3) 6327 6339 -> -0.07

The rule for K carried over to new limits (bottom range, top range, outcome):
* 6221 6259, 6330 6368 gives 1.08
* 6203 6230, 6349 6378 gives 1.04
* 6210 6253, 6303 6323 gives 1.09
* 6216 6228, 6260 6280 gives 1.05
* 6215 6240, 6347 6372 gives 1.05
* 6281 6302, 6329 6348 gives 1.06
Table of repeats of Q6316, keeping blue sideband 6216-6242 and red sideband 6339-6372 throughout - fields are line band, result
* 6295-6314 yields -1.2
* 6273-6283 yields -0.5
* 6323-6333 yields -0.6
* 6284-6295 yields -0.2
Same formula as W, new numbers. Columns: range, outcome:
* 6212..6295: 20.1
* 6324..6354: 21.2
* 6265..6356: 21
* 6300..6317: 21.2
